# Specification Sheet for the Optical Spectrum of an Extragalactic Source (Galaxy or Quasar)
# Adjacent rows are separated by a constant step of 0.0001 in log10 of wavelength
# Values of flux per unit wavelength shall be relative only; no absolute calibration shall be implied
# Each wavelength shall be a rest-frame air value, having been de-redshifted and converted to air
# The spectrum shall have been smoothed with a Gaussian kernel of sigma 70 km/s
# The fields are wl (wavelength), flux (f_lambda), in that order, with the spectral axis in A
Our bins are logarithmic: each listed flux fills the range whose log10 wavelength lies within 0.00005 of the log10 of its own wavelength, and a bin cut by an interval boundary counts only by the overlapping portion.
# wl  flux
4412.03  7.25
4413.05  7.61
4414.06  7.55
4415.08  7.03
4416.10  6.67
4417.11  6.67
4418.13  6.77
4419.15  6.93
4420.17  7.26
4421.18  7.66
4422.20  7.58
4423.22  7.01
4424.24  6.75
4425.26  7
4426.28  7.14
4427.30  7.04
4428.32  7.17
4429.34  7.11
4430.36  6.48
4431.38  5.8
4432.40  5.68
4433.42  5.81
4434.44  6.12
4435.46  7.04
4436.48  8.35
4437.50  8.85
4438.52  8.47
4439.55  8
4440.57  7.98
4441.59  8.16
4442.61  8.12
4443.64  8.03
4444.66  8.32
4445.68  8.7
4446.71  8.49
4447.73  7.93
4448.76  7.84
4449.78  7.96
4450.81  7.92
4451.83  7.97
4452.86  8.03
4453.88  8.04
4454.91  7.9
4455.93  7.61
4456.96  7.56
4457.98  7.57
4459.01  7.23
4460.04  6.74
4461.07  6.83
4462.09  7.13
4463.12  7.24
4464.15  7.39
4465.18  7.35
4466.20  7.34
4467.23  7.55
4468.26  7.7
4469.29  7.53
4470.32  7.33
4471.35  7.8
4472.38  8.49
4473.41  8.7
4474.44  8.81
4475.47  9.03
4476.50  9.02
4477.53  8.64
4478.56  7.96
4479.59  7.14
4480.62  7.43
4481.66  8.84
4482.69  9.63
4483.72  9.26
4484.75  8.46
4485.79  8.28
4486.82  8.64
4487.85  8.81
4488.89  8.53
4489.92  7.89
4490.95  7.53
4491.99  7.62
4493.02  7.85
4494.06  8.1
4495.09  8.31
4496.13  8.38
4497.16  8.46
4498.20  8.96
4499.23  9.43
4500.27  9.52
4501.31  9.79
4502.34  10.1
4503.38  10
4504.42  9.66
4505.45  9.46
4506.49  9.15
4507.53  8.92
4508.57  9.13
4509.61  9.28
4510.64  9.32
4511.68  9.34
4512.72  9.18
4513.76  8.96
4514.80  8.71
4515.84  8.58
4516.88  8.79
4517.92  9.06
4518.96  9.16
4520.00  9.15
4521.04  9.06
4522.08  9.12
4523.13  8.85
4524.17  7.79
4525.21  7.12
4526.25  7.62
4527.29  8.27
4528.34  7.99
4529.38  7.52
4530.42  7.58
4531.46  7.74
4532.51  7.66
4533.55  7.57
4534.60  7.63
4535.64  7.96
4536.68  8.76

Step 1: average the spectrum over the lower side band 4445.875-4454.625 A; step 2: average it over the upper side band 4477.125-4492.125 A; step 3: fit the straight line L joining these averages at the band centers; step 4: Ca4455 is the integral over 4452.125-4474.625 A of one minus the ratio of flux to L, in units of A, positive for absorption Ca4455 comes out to 1.5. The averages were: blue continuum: 8.04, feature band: 7.62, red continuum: 8.32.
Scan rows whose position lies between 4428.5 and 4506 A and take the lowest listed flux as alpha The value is 5.68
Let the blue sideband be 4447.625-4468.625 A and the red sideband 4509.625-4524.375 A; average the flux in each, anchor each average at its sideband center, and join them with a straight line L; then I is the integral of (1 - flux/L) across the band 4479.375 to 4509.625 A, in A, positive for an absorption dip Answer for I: -1.17 A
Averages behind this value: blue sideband 7.55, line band 8.76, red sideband 8.97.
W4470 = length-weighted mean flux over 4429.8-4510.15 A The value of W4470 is 8.12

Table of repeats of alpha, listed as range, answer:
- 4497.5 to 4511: 8.92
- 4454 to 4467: 6.74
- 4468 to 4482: 7.14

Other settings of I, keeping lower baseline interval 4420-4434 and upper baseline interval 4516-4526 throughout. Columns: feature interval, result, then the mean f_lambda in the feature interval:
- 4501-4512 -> -1.5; 9.47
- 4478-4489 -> -0.7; 8.45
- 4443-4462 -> -1.3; 7.8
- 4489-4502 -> -0.6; 8.52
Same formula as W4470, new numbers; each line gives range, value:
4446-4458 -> 7.93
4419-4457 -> 7.53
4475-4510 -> 8.74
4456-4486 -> 7.92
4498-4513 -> 9.43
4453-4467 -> 7.4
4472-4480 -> 8.5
